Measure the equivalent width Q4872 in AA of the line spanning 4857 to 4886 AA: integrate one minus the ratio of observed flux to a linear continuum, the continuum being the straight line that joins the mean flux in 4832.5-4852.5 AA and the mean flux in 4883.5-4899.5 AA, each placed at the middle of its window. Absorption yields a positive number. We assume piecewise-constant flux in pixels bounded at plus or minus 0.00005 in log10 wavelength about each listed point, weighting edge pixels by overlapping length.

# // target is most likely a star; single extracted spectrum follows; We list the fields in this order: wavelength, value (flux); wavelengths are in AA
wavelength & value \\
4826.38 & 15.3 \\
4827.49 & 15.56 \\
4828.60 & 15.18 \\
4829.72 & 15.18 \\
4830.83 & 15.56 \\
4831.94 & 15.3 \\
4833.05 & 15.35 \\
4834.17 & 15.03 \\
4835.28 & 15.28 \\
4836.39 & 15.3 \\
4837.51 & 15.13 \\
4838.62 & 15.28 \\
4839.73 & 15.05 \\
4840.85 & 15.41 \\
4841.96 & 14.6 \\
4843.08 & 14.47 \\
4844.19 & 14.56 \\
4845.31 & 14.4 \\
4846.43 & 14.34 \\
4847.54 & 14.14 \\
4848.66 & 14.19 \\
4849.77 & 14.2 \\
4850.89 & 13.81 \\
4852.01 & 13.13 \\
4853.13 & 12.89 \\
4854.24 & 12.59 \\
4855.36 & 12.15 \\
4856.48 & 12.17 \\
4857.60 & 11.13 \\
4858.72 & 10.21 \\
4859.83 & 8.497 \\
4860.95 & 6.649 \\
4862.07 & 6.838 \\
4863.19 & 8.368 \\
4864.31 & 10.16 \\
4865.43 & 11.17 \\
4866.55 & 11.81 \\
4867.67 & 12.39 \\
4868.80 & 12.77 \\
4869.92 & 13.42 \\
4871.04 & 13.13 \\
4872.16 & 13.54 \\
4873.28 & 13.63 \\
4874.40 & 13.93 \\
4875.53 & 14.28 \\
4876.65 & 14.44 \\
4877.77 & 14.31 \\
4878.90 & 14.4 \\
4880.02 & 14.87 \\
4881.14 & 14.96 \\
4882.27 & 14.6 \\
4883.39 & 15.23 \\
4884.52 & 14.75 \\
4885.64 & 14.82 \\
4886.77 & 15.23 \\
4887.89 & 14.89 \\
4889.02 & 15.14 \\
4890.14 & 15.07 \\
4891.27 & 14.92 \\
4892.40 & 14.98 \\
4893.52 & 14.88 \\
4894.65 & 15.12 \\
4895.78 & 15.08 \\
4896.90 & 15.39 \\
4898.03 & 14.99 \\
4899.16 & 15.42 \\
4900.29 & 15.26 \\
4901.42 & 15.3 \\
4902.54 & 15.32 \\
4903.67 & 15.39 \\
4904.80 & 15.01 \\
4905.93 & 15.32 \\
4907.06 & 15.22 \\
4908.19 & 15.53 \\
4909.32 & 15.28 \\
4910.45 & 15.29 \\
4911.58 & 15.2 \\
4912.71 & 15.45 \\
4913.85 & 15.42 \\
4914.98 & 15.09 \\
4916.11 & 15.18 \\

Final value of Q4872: 4.7 AA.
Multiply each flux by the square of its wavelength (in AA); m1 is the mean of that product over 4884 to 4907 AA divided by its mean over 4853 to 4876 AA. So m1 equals 1.33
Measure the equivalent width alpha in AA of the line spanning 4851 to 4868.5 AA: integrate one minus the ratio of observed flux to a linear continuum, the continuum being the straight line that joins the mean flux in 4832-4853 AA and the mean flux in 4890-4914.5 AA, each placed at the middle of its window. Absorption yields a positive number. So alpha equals 4.7 AA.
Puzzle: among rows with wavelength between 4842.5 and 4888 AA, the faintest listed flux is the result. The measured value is 6.649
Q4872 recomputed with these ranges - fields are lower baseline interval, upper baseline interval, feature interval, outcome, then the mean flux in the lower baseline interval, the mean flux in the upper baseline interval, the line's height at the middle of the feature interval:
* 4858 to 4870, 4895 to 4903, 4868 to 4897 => -4.0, 10.1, 15.3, 12.8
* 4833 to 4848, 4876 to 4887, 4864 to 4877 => 1.6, 14.9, 14.7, 14.8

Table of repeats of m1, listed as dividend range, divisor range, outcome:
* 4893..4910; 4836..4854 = 1.08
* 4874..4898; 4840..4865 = 1.23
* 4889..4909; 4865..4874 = 1.20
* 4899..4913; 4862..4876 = 1.28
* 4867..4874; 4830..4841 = 0.87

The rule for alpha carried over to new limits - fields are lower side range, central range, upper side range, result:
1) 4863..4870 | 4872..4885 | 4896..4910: -1.76 AA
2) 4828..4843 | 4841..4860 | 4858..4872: -0.45 AA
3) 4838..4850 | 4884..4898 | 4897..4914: 0.10 AA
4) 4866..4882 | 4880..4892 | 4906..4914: -0.59 AA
